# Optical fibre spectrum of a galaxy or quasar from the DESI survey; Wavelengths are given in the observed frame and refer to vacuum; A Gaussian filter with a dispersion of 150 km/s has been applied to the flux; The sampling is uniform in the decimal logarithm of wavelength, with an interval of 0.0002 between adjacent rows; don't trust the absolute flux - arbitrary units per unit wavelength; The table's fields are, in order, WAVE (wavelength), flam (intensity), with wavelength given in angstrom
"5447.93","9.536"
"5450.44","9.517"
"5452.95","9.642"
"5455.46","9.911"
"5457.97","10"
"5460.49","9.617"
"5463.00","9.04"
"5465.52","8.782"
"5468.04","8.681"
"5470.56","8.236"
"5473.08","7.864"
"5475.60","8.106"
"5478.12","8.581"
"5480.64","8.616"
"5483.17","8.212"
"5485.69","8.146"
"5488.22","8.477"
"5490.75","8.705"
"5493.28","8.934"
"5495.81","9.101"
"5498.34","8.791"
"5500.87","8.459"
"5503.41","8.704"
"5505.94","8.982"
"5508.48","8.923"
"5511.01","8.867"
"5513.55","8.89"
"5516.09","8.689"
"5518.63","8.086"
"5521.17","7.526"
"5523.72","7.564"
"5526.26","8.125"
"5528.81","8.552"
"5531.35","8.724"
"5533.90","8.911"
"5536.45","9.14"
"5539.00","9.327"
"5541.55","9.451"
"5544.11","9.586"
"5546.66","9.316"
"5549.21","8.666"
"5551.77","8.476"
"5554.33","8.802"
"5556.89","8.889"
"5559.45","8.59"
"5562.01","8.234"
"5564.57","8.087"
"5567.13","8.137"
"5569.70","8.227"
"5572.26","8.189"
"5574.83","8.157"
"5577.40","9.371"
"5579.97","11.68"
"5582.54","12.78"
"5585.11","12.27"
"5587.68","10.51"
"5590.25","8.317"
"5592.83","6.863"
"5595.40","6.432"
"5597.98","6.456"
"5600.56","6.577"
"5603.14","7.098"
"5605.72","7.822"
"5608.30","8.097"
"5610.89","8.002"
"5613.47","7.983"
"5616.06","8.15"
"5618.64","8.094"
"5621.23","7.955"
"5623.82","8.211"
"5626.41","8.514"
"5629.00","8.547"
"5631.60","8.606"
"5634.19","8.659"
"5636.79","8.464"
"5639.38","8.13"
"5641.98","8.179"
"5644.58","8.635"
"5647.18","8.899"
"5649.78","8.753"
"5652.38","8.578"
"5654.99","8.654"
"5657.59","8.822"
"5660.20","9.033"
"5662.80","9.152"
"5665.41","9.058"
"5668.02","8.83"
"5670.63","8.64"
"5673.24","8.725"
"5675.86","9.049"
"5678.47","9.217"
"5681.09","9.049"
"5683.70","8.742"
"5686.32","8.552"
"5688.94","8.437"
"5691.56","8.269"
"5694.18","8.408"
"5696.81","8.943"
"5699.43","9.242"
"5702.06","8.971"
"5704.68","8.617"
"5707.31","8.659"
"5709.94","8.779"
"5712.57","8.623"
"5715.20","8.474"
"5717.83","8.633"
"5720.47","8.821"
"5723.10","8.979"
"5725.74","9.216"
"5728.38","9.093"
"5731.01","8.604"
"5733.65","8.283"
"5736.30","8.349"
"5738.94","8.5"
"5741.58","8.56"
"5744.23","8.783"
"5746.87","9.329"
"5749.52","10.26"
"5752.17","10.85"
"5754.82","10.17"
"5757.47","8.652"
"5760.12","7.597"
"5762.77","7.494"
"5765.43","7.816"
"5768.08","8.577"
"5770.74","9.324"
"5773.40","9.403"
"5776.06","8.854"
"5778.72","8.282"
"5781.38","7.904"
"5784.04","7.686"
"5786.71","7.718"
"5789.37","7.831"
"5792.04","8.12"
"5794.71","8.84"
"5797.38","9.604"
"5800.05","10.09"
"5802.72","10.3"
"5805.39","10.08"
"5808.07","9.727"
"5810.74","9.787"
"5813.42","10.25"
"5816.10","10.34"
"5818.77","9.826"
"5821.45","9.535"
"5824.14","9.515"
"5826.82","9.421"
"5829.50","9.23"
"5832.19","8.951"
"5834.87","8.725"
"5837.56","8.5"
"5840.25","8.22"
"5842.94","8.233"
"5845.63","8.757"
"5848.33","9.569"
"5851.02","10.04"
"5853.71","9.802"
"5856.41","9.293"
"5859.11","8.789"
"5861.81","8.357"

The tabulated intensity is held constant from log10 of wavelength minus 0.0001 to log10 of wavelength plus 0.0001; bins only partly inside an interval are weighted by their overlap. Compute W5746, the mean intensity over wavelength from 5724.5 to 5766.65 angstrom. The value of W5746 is 8.85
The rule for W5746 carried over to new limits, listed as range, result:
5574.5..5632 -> 8.55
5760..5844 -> 8.95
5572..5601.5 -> 9.02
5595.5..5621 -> 7.55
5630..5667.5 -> 8.69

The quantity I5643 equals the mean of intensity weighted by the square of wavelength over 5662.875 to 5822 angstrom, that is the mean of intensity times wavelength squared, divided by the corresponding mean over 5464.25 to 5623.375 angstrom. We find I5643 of 1.12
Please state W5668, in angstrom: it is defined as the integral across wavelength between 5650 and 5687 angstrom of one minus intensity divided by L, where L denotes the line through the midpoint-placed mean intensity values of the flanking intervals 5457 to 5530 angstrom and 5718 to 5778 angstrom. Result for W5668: -0.3 angstrom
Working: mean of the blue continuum 8.59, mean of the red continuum 8.88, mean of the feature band 8.87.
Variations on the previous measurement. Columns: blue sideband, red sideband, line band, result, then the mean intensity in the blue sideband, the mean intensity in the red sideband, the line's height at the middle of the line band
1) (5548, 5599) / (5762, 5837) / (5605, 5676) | 3.3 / 8.87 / 9.05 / 8.92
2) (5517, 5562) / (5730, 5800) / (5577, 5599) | -1.9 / 8.68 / 8.69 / 8.68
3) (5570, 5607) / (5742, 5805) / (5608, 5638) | 1.6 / 8.74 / 8.86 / 8.76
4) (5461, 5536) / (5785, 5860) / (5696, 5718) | 0.5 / 8.54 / 9.25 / 9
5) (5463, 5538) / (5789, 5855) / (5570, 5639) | 2.2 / 8.54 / 9.35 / 8.8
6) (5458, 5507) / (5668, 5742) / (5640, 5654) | 0.2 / 8.67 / 8.73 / 8.72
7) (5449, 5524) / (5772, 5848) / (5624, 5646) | 1.1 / 8.74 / 9.07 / 8.89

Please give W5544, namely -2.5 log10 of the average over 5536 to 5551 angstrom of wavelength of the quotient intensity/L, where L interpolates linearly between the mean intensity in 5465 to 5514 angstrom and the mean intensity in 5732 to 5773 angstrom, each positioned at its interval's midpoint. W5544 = -0.07 mag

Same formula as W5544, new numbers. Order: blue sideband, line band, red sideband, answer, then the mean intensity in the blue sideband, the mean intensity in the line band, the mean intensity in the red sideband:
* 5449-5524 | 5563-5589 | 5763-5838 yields -0.105 mag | 8.74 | 9.73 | 9.06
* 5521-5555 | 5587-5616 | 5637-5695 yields 0.150 mag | 8.76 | 7.61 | 8.72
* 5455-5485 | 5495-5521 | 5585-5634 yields -0.016 mag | 8.76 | 8.69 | 8.04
